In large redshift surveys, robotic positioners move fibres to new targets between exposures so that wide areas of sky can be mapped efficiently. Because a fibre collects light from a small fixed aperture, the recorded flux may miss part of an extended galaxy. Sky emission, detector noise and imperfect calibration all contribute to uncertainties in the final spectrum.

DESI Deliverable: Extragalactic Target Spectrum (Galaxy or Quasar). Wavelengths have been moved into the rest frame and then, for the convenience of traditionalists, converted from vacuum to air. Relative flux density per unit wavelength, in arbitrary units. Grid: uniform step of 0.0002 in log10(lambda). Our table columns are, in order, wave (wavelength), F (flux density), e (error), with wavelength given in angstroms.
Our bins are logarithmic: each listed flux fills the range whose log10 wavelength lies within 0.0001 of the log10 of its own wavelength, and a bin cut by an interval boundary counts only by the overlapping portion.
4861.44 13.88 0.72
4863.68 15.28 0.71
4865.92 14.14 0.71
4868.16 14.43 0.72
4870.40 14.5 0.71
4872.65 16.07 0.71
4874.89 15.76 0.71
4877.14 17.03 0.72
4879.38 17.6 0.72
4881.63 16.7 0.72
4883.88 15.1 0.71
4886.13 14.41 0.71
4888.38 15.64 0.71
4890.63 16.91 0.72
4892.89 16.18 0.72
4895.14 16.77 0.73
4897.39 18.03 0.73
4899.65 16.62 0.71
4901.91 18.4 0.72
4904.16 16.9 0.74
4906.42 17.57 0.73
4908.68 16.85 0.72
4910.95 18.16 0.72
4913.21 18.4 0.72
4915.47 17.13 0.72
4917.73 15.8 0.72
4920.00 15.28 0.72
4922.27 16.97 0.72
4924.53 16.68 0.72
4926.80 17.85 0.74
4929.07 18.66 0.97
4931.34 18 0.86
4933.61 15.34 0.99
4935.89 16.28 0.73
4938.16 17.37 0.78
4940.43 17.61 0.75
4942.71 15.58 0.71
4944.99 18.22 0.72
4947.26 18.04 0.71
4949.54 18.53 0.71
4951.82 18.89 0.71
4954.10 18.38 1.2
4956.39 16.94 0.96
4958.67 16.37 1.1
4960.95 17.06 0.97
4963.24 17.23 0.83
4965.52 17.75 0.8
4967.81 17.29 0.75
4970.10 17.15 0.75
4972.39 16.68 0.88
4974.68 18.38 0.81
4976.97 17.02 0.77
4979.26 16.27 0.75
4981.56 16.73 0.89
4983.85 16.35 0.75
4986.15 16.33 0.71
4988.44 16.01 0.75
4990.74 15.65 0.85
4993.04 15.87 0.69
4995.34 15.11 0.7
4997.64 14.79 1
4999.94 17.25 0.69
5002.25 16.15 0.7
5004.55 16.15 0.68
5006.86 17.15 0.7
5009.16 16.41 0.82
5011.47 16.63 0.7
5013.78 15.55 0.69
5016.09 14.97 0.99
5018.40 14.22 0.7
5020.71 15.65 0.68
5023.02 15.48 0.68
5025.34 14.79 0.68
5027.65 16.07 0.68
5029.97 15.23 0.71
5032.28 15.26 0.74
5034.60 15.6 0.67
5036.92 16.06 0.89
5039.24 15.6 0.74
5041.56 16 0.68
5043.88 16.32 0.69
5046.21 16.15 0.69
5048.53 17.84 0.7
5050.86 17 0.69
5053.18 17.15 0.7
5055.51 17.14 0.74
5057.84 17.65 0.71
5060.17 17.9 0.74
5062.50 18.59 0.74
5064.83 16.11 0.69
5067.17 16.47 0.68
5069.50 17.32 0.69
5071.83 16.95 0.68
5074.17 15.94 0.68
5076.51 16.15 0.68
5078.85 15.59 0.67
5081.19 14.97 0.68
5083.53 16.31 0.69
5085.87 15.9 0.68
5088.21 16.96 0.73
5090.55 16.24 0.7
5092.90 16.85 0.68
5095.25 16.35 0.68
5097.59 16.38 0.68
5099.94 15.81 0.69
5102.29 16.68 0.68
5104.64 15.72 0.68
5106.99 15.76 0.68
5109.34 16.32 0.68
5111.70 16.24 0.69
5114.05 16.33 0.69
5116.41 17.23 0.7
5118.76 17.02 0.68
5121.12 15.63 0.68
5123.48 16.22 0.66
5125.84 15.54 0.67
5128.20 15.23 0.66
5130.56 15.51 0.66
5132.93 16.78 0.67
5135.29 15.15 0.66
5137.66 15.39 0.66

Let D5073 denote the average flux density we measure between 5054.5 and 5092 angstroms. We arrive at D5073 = 16.6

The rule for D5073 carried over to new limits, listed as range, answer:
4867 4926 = 16.5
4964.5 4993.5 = 16.7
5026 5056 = 16.2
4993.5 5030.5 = 15.7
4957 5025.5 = 16.3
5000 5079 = 16.3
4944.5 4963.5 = 17.7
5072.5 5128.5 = 16.2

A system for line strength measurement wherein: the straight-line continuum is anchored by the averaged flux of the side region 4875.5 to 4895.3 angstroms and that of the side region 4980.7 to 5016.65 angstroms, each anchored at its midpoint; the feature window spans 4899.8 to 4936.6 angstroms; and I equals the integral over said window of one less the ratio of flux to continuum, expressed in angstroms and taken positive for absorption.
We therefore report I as -2.18 angstroms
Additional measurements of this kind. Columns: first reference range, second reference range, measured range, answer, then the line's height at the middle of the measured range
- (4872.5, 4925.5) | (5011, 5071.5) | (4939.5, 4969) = -1.75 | 16.5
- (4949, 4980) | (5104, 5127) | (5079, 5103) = 0.29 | 16.4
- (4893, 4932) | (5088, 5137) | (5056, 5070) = -0.76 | 16.4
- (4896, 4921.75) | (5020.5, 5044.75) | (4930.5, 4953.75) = -0.90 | 16.8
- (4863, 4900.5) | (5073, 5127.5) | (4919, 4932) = -1.00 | 16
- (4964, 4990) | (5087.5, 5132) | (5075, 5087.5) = 0.40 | 16.4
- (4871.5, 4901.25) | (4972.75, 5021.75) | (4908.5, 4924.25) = -0.58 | 16.3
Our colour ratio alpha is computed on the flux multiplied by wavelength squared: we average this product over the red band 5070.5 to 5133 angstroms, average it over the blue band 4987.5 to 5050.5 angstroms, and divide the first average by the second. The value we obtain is 1.05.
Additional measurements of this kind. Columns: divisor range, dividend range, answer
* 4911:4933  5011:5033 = 0.93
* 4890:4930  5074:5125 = 1.02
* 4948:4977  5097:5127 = 0.98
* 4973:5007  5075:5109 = 1.03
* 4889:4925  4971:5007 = 0.99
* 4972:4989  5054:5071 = 1.07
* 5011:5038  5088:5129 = 1.09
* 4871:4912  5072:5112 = 1.05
